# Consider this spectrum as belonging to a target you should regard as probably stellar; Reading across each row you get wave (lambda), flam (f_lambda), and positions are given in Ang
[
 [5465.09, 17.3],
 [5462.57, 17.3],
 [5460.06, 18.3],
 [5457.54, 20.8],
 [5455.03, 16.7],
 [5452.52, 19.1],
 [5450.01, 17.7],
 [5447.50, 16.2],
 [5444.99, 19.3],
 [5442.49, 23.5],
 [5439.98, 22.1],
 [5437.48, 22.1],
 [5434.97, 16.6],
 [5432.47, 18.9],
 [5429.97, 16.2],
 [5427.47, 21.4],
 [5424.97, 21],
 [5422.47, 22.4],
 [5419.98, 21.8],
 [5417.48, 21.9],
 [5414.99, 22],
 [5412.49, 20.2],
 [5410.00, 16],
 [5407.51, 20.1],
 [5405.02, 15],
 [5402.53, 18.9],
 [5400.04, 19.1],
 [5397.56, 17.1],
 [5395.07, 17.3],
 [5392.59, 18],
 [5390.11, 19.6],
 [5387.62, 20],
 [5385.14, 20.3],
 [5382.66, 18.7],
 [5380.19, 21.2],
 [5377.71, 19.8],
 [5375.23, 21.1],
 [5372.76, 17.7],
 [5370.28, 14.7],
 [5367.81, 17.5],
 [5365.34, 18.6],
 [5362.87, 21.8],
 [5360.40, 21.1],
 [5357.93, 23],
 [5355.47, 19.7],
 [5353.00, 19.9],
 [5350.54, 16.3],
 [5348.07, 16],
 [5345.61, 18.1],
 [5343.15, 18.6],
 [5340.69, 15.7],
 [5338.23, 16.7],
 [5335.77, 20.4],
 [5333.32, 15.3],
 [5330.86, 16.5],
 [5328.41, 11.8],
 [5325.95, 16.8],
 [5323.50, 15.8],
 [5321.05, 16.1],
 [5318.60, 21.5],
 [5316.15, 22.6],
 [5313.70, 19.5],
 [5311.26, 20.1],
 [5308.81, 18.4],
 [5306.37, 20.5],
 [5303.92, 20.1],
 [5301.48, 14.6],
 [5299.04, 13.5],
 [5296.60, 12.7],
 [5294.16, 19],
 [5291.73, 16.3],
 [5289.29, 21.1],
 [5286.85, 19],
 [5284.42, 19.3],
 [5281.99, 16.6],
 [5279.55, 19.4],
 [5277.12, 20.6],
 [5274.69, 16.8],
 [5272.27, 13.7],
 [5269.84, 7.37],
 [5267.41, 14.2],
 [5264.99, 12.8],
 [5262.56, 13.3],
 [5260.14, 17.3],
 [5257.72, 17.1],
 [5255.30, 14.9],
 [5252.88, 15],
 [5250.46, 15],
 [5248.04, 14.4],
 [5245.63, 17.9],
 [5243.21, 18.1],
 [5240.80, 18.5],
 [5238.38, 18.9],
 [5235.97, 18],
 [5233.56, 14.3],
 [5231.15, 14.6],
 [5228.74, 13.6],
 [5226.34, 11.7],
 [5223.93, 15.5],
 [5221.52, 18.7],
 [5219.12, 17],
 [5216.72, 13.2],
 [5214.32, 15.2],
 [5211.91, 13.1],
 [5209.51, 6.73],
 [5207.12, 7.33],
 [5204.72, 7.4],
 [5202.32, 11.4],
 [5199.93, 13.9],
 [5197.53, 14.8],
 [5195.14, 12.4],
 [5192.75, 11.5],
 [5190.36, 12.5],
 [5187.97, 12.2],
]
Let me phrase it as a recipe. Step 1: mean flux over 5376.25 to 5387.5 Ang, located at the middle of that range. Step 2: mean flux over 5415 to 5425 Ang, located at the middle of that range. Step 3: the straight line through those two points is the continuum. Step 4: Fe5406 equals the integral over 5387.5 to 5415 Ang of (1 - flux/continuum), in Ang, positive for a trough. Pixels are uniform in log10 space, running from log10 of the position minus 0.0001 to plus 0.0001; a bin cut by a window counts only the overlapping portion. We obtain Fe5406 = 3.4 Ang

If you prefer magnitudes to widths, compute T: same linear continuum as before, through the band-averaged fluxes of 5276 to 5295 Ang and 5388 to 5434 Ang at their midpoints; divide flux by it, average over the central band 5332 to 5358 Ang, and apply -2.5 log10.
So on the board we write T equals 0.067 mag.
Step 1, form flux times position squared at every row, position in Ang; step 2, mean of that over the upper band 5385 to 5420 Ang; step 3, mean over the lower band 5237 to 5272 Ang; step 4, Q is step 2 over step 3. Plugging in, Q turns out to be 1.31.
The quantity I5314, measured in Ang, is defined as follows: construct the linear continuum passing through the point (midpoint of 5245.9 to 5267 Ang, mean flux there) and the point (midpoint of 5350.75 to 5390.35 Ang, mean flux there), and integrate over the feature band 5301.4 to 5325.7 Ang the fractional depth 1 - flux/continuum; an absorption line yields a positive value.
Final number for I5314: -2.4 Ang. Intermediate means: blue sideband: 15.1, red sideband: 19.6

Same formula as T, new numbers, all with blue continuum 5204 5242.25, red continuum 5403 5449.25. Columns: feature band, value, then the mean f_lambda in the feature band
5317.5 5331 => 0.04 mag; 16.4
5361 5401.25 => -0.03 mag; 18.9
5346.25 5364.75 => -0.10 mag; 19.6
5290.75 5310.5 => -0.05 mag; 17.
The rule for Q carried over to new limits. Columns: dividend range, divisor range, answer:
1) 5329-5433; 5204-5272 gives 1.39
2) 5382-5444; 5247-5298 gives 1.29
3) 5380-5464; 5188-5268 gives 1.46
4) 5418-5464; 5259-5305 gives 1.28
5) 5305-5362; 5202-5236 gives 1.46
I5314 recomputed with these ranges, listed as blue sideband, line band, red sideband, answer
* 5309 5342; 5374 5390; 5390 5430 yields -1.14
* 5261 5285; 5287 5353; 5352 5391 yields -0.70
